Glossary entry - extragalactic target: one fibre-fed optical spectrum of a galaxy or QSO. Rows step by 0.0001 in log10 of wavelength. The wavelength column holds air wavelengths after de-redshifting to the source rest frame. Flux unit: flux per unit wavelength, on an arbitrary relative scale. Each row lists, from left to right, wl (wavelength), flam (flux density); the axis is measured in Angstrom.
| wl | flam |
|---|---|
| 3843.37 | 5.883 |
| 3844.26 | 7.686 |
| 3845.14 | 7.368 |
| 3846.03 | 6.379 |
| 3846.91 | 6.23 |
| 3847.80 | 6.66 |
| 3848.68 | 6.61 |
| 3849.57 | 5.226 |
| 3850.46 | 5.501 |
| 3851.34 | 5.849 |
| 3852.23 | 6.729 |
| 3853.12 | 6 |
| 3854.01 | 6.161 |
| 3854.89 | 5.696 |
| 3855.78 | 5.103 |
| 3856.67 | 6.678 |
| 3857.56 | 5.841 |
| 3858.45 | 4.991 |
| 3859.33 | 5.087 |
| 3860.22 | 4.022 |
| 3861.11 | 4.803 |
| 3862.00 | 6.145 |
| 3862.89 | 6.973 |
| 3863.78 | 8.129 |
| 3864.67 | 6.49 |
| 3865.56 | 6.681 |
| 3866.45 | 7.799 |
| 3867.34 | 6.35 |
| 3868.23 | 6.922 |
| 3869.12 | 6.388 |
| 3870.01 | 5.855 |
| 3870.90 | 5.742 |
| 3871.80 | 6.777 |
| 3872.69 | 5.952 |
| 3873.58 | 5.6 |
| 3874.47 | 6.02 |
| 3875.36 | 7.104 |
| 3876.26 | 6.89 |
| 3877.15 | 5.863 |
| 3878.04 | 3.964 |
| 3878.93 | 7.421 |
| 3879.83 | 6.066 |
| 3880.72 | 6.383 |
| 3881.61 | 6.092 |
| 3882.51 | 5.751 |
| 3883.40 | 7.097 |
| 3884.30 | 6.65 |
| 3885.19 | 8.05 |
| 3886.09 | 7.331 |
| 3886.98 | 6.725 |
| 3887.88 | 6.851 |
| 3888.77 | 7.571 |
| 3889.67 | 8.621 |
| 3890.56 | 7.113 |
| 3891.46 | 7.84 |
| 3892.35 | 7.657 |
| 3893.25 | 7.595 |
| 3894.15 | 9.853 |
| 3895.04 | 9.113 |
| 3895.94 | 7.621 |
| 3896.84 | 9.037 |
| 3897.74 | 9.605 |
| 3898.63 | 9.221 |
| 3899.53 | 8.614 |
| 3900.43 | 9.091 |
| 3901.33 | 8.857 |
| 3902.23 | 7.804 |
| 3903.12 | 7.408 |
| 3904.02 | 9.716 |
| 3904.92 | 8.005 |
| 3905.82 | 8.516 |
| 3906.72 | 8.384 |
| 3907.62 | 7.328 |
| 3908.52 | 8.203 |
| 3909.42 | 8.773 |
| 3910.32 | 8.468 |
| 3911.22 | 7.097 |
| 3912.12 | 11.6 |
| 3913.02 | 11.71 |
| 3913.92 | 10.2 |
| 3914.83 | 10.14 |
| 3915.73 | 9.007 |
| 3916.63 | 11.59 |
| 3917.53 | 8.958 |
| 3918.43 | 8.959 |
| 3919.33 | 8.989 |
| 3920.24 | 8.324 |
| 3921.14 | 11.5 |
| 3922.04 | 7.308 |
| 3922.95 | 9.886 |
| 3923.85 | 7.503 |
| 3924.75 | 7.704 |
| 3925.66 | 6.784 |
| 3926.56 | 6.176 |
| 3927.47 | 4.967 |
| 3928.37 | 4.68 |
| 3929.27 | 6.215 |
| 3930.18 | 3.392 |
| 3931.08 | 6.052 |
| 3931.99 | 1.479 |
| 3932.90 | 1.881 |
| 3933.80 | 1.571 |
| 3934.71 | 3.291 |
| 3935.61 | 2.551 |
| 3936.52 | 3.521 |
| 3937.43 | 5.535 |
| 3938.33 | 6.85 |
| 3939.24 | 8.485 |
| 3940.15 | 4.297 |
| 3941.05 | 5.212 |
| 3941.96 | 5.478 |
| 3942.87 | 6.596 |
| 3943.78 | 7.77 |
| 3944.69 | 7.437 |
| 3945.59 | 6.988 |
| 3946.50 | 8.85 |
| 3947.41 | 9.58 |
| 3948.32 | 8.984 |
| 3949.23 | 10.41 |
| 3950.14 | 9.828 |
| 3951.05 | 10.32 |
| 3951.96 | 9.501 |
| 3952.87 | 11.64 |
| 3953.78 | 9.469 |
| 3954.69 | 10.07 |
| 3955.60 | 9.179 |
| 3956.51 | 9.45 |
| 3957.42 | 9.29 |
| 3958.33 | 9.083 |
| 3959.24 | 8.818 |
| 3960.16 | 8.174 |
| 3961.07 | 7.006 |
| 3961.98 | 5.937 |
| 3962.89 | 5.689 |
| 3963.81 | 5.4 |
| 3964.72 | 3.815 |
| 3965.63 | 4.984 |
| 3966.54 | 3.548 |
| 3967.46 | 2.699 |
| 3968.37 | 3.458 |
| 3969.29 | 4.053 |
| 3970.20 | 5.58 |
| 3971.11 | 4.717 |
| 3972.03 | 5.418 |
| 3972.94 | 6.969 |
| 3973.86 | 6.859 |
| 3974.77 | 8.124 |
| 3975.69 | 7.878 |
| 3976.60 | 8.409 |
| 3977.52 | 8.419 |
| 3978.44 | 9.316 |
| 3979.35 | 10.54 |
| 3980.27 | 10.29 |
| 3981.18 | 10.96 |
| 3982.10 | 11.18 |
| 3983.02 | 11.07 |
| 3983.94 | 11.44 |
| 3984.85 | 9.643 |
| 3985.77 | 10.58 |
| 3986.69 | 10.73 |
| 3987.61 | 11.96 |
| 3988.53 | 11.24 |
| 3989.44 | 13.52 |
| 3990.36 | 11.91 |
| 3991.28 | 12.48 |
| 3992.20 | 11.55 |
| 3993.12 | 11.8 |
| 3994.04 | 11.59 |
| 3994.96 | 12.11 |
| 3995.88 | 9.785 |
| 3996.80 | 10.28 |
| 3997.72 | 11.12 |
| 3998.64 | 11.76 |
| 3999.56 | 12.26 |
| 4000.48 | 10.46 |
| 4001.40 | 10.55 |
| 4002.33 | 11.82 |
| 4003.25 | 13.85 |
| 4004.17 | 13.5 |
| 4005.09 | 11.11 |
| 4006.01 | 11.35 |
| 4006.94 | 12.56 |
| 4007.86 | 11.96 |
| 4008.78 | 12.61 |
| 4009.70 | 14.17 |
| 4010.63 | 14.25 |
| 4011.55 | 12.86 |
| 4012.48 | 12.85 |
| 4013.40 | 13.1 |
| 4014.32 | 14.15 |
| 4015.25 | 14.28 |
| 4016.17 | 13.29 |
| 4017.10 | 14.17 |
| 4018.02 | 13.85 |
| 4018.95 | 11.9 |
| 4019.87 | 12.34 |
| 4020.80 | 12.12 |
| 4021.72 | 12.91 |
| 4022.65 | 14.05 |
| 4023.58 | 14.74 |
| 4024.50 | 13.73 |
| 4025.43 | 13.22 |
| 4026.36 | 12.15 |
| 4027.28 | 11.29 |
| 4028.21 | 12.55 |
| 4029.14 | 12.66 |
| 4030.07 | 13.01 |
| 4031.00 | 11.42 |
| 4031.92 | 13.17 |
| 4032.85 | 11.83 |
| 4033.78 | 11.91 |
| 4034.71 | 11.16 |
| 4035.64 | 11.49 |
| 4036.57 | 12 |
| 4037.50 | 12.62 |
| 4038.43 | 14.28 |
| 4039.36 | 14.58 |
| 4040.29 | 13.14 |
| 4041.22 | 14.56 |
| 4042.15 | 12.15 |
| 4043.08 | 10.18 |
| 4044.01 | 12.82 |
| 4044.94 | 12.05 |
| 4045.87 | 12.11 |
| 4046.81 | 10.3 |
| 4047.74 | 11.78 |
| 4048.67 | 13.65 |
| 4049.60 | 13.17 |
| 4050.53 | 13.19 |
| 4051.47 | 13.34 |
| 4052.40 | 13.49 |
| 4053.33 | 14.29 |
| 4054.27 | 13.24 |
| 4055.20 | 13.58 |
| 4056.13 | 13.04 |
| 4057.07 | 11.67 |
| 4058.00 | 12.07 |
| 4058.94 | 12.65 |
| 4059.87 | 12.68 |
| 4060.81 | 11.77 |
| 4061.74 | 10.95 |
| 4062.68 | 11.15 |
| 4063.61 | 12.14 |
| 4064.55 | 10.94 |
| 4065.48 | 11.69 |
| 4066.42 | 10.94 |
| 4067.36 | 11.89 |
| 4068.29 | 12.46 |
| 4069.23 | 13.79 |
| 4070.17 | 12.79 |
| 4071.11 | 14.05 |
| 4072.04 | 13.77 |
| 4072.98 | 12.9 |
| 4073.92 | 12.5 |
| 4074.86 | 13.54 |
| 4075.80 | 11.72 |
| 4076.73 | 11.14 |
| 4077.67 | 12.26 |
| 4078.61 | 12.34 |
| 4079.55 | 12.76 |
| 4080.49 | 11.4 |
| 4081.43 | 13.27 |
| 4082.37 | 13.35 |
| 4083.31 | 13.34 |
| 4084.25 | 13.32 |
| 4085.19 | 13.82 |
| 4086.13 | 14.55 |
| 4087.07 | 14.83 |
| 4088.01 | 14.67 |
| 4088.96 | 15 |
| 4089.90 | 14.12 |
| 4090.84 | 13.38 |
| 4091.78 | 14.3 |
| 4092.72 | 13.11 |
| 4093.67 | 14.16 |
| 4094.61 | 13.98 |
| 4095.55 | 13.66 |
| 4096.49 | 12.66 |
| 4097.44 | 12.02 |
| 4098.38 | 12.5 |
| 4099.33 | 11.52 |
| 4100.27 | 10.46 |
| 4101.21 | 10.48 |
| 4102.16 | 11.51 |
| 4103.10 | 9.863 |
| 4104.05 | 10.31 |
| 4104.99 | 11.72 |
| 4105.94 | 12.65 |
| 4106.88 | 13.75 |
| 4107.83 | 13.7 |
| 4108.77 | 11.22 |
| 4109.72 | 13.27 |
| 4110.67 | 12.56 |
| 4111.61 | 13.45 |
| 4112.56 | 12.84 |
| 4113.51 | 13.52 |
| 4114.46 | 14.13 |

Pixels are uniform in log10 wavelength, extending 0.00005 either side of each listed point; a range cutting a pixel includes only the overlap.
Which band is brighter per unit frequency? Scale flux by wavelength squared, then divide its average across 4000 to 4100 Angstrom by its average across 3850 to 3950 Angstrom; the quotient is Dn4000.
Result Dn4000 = 1.95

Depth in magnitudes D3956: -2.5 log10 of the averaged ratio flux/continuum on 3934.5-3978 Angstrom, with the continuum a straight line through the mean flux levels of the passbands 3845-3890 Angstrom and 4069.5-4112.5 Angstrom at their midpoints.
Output 0.26 mag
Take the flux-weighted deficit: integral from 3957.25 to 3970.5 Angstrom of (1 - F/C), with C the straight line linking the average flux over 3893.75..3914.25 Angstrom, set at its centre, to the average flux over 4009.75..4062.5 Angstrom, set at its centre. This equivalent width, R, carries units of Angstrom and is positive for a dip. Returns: 6.1 Angstrom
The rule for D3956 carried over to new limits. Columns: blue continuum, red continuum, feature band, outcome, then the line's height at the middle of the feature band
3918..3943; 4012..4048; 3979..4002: -0.128 mag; 10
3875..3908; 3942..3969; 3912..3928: -0.162 mag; 7.65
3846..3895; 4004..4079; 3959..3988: 0.328 mag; 10.2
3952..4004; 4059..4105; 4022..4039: -0.162 mag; 10.9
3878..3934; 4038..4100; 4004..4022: -0.170 mag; 11.1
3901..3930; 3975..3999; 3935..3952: 0.291 mag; 9.35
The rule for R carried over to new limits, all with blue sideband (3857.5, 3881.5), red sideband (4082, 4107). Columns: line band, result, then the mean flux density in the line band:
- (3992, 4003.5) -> -1.6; 11.4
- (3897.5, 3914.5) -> -3.8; 8.87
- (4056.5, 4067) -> 0.2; 11.7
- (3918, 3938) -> 5.1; 5.83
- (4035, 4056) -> -2.5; 12.8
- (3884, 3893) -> -1.0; 7.46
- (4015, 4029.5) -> -3.1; 13.1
